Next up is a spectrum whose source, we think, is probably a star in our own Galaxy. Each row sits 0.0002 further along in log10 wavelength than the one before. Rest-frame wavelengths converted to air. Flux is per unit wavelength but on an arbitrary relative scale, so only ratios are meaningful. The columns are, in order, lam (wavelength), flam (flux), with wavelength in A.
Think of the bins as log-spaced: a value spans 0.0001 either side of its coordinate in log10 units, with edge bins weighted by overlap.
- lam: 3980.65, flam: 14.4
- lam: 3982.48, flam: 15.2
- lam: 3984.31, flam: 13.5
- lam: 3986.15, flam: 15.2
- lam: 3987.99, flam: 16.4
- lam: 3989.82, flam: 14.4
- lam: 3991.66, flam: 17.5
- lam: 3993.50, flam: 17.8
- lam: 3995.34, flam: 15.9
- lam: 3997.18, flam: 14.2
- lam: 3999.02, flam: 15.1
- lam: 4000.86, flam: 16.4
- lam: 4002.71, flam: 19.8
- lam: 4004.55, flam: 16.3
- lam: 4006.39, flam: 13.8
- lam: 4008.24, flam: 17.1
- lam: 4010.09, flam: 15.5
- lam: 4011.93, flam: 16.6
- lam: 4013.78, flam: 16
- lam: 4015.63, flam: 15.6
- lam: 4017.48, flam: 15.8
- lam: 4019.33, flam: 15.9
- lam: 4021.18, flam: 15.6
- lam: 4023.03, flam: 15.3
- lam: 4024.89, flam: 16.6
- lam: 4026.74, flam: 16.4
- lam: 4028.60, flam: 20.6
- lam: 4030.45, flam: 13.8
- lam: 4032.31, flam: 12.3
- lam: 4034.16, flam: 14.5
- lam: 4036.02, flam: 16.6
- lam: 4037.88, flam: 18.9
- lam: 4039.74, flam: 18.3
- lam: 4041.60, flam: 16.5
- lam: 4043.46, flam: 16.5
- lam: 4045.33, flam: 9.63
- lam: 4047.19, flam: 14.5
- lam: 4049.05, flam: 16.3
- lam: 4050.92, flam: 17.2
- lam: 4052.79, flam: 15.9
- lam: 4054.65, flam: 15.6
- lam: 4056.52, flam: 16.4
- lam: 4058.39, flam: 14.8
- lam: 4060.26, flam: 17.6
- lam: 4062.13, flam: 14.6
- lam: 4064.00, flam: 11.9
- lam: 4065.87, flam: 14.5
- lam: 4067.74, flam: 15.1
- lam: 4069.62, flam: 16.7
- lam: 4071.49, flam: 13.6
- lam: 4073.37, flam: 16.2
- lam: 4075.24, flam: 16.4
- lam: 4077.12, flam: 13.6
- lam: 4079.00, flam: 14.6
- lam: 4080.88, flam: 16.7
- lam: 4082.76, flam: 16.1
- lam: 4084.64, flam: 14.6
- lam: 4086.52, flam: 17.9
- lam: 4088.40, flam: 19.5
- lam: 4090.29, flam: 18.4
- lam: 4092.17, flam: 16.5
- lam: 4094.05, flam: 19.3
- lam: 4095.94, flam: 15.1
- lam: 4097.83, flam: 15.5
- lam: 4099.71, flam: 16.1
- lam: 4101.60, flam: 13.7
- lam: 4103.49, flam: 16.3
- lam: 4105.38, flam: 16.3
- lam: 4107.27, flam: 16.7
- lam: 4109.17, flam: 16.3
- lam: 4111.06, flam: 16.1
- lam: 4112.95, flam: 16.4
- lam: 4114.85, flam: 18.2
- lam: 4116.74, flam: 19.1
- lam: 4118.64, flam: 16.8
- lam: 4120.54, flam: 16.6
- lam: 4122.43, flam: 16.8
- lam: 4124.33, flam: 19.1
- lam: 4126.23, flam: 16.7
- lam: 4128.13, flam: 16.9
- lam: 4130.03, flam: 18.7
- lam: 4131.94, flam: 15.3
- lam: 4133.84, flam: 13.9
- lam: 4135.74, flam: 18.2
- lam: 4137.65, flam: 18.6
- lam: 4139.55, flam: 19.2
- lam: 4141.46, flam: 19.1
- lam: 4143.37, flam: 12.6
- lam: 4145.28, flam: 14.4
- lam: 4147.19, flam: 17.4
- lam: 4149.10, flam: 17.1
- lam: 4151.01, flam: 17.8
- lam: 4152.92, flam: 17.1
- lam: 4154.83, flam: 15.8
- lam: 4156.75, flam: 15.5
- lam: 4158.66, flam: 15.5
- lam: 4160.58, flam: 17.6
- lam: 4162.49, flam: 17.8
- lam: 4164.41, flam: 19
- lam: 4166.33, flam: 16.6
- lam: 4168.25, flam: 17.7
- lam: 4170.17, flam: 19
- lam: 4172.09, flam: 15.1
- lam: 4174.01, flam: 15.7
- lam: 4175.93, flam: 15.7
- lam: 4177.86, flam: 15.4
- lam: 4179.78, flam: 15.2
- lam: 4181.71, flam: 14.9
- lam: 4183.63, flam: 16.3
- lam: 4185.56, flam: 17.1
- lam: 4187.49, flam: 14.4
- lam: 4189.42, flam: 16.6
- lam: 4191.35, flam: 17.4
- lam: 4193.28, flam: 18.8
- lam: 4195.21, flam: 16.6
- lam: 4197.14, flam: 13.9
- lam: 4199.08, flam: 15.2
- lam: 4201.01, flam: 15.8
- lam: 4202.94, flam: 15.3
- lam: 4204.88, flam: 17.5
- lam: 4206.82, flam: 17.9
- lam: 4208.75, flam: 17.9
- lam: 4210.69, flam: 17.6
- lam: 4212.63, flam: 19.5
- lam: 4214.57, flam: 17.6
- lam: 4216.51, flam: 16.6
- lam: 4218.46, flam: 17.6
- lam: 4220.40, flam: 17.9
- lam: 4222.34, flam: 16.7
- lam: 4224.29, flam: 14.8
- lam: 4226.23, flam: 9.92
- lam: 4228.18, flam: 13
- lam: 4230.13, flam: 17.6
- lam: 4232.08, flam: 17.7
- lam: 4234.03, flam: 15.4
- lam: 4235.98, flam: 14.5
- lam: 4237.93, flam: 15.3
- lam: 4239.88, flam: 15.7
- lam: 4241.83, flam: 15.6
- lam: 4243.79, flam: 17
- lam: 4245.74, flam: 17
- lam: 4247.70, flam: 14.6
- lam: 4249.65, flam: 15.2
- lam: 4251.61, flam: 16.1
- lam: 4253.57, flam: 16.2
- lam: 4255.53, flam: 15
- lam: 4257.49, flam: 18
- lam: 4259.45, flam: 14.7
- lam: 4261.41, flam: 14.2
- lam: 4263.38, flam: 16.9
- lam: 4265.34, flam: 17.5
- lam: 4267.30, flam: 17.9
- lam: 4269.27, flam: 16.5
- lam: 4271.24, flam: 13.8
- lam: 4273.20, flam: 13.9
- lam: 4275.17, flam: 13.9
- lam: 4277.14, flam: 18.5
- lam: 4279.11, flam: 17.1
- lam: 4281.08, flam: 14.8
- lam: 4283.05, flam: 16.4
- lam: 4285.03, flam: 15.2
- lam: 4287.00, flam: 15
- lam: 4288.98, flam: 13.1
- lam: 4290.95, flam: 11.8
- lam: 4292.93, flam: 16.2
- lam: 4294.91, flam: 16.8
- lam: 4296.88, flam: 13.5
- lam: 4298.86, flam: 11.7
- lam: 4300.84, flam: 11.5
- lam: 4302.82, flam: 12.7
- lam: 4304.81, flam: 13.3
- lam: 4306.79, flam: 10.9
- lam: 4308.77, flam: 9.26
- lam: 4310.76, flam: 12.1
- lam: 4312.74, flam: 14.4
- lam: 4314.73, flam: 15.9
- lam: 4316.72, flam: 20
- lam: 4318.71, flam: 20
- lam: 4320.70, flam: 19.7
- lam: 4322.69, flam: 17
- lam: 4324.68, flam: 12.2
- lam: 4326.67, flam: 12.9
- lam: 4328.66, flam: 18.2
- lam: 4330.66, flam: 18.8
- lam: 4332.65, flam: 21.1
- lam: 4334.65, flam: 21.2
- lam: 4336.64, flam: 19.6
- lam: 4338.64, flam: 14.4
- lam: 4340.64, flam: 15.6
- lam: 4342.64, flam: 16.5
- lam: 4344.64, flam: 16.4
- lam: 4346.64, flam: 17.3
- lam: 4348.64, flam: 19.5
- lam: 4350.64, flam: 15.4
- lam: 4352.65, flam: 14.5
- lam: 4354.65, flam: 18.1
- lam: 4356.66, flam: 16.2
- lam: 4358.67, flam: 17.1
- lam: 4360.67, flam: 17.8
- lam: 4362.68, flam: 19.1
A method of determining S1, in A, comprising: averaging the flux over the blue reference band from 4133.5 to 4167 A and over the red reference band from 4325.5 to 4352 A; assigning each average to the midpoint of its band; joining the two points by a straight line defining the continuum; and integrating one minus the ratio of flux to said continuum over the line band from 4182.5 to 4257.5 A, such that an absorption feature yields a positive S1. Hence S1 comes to 3.9 A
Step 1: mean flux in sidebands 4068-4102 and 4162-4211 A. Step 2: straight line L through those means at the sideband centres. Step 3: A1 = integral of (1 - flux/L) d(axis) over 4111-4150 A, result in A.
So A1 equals -1.69 A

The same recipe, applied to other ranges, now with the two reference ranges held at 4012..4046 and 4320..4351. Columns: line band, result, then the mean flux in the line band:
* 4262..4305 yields 5.3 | 14.9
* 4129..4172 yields -1.4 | 17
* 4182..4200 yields 0.4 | 16.2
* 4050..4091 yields 0.7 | 15.8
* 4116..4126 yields -0.8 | 17.6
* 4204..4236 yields 0.4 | 16.5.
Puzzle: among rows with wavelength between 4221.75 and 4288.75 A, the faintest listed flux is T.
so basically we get 9.92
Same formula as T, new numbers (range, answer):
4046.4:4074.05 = 11.9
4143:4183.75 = 12.6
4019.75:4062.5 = 9.63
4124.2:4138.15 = 13.9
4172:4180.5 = 15.1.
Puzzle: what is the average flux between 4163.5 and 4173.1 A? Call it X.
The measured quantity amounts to 17.5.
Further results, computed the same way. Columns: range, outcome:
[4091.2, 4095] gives 17.9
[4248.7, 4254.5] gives 15.8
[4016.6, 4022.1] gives 15.8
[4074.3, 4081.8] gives 15.3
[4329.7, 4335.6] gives 20.4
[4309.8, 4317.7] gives 15.6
